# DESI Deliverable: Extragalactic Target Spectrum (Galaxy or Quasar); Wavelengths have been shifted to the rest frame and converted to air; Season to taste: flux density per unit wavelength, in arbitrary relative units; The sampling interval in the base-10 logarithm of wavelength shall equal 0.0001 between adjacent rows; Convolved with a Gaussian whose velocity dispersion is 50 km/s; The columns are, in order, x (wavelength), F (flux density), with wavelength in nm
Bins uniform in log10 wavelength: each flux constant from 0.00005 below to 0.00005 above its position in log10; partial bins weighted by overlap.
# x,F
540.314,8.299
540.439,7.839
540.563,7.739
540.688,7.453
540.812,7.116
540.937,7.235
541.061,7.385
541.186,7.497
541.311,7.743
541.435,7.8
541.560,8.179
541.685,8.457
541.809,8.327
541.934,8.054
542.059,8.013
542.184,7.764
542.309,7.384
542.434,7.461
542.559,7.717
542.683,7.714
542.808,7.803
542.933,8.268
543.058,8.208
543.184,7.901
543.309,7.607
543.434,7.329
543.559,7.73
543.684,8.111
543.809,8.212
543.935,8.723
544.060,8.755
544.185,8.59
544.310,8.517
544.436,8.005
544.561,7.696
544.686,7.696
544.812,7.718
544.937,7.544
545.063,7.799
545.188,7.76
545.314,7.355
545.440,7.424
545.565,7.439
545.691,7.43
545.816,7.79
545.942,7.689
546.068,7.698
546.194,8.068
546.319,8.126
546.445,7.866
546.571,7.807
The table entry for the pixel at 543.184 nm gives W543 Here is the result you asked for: 7.901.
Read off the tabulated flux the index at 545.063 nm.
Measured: 7.799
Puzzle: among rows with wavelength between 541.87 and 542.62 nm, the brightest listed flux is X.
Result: 8.054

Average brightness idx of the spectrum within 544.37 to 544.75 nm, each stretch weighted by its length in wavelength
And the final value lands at 7.79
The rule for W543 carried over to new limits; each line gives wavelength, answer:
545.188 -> 7.76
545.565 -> 7.439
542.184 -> 7.764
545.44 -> 7.424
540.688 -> 7.453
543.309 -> 7.607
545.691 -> 7.43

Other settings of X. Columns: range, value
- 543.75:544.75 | 8.755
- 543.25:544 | 8.723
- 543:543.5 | 8.208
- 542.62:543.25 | 8.268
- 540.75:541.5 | 7.8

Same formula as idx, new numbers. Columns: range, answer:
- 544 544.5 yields 8.47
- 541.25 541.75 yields 8.06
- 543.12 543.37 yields 7.73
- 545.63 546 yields 7.64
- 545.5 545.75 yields 7.44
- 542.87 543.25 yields 8.1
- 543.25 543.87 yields 7.81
